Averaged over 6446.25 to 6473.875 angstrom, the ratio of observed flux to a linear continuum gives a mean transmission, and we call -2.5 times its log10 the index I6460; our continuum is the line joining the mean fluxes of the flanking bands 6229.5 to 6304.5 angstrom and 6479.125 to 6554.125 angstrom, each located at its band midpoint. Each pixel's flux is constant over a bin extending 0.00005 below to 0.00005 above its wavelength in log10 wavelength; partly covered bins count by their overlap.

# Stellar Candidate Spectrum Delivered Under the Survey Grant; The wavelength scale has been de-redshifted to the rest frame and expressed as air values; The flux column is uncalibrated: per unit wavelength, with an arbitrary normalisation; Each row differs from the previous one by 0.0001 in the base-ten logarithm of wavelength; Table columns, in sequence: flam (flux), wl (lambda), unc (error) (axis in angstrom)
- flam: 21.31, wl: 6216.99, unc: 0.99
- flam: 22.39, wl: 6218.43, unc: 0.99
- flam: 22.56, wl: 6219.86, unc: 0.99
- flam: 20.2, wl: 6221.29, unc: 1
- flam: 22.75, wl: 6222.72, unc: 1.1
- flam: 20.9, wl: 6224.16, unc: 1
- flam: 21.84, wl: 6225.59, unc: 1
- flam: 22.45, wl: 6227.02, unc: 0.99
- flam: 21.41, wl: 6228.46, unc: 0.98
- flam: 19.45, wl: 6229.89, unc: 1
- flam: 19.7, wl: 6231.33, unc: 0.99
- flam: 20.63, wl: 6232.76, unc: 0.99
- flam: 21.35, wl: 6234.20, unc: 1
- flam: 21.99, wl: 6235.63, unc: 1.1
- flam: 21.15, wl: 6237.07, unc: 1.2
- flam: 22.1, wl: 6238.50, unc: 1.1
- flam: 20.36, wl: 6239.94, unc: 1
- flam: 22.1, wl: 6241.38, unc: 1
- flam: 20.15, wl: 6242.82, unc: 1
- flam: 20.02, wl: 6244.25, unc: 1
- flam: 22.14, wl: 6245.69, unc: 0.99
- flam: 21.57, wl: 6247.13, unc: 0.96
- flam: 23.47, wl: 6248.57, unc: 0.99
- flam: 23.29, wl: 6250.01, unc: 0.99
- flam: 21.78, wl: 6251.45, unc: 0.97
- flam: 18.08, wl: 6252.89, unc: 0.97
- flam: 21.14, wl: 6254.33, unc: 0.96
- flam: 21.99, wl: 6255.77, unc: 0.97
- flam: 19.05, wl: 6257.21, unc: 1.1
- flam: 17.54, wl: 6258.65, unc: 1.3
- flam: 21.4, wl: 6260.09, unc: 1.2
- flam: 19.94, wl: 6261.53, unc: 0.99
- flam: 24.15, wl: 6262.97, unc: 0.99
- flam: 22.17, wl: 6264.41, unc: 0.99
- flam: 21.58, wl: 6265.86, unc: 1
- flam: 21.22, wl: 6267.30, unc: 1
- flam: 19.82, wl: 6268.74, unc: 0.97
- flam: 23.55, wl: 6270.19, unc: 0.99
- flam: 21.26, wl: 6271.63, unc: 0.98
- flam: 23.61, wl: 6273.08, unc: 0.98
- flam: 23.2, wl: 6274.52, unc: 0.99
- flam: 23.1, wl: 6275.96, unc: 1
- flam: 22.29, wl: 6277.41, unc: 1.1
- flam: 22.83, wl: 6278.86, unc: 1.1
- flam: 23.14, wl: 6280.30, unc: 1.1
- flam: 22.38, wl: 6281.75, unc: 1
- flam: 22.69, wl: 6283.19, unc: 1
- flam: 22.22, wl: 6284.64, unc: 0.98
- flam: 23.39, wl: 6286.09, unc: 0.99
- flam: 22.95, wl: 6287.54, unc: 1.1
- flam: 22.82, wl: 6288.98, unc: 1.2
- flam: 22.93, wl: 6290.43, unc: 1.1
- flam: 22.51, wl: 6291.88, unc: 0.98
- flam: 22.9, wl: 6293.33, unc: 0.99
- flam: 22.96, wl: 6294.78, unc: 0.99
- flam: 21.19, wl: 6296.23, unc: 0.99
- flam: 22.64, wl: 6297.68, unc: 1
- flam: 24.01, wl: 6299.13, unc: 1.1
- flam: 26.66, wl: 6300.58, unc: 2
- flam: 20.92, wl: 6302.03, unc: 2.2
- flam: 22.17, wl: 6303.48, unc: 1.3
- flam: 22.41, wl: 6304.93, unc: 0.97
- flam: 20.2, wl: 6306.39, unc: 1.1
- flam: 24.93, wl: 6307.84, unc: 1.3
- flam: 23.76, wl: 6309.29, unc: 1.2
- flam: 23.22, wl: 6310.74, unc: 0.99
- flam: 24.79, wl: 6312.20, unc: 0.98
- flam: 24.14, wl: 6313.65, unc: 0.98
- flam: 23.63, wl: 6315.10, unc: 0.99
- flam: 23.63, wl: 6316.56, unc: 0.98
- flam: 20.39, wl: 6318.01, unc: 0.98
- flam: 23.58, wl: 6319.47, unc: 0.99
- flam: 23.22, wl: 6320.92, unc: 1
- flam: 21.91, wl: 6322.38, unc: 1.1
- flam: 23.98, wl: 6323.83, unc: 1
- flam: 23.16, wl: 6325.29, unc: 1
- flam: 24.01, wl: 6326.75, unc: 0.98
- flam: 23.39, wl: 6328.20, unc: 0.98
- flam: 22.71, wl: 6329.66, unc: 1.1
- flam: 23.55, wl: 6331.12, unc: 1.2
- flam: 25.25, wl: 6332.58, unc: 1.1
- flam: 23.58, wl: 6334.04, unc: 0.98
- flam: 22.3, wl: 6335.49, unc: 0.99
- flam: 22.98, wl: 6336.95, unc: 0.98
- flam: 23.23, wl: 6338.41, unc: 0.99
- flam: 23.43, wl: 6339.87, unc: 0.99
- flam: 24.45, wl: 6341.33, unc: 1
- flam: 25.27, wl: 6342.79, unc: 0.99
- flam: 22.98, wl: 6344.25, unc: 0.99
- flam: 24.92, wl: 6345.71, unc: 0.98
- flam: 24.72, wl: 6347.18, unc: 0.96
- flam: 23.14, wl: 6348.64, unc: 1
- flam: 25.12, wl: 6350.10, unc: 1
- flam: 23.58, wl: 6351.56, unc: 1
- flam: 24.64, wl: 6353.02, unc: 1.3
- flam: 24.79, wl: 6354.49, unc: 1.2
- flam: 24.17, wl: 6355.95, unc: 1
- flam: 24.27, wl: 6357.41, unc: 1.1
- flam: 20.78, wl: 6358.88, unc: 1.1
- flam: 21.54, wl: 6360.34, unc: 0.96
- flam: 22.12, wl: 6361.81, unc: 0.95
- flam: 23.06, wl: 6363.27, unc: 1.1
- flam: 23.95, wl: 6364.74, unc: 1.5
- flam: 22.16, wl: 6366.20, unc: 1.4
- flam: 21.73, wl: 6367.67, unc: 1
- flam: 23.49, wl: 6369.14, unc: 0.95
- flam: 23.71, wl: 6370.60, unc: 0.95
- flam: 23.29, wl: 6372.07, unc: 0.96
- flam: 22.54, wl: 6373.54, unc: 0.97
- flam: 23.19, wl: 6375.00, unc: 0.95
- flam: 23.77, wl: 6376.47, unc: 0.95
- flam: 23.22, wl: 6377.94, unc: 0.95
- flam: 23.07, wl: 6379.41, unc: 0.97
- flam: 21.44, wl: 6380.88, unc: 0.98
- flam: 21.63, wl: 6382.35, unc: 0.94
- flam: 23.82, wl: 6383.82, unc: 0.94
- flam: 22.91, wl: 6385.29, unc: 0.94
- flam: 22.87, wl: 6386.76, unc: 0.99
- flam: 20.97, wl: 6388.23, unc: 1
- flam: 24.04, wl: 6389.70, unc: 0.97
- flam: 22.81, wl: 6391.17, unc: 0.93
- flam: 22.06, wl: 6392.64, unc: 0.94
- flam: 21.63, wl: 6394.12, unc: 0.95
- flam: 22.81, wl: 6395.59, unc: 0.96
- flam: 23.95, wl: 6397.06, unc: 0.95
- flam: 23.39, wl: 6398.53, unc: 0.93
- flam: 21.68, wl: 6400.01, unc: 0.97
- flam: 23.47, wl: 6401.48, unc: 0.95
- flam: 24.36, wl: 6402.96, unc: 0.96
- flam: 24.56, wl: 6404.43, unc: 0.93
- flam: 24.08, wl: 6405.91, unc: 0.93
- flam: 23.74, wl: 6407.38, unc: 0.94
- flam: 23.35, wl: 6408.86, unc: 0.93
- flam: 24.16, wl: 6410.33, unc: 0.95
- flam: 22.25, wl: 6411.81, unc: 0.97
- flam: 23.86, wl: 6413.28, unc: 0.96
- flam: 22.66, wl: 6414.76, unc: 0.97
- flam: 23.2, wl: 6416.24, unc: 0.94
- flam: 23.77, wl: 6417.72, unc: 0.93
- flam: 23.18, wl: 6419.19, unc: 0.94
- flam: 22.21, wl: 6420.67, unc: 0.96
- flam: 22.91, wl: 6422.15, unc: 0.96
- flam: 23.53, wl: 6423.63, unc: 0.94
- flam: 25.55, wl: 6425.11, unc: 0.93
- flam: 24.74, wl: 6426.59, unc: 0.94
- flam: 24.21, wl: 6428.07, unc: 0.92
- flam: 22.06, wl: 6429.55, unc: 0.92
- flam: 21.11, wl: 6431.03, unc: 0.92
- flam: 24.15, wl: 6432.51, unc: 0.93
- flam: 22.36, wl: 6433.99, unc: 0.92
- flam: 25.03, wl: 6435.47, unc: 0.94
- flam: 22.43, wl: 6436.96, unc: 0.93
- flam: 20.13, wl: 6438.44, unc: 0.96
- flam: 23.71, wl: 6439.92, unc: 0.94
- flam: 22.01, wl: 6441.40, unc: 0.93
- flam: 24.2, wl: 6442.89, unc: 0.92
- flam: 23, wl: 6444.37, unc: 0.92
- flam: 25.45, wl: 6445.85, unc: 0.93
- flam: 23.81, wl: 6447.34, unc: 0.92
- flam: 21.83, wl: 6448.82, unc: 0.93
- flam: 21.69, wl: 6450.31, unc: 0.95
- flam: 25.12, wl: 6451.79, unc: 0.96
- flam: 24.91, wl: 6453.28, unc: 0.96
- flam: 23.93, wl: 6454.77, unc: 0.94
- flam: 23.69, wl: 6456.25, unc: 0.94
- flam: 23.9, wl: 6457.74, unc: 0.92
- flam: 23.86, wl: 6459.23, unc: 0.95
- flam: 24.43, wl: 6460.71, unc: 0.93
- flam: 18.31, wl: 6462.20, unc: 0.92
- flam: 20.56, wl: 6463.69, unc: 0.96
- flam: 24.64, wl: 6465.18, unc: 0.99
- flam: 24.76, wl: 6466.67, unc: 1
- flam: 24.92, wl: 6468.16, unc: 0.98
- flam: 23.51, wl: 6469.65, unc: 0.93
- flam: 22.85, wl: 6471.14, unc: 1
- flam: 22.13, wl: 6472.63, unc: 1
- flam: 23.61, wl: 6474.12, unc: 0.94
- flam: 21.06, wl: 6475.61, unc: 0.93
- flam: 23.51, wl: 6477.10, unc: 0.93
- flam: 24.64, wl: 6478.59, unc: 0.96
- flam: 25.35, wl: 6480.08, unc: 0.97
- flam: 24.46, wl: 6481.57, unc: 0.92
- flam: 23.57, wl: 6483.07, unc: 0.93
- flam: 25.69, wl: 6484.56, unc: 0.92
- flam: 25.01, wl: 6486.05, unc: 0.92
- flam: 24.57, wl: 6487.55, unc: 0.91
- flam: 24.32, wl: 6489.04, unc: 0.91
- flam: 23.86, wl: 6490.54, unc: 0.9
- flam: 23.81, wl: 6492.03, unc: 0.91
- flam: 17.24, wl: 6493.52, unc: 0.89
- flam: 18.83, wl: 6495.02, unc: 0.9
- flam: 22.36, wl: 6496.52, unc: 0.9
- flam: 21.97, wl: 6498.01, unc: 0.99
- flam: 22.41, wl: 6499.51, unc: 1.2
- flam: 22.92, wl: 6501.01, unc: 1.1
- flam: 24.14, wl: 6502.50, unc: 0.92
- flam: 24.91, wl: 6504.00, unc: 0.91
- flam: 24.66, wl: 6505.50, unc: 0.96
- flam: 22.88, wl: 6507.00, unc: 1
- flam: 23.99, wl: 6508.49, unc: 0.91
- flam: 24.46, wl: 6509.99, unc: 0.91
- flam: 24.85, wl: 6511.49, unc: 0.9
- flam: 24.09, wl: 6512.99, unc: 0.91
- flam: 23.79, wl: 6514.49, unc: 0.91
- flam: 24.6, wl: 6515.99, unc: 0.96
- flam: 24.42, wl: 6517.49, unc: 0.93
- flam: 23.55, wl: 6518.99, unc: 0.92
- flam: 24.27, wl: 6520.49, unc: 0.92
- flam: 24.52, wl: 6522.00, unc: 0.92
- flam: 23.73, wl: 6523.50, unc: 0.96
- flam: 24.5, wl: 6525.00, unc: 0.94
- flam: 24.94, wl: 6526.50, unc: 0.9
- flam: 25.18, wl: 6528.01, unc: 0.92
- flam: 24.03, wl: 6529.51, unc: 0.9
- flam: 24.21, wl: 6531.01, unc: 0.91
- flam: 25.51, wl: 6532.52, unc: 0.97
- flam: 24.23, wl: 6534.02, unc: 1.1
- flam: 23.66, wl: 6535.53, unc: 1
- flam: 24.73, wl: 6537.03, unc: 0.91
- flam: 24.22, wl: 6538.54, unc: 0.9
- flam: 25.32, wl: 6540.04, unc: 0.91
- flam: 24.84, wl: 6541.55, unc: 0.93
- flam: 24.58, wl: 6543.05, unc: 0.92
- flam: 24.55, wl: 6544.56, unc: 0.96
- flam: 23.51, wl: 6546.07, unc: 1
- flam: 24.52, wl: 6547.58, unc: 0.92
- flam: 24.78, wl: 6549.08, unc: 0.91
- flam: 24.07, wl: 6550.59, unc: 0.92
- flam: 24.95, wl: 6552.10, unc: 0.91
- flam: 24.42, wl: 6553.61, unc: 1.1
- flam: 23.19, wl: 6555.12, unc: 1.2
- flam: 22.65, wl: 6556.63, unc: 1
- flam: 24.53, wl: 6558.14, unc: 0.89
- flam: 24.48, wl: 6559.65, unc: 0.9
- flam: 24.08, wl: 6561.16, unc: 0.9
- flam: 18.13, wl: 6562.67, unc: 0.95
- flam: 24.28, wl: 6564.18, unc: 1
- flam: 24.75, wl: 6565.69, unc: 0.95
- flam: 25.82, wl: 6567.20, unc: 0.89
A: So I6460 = 0.011 mag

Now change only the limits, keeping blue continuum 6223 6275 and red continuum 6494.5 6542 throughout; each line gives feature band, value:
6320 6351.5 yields -0.07 mag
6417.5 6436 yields -0.02 mag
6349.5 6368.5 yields -0.04 mag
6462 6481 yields 0.01 mag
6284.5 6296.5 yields -0.05 mag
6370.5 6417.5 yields -0.02 mag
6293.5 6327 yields -0.06 mag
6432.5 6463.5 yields 0.01 mag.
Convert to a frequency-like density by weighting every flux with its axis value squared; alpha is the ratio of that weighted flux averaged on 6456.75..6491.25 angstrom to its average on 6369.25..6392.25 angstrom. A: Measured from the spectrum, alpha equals 1.06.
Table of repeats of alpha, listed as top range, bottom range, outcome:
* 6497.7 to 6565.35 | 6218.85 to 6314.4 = 1.19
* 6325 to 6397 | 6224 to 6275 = 1.13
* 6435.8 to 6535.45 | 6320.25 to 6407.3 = 1.05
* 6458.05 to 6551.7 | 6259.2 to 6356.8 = 1.09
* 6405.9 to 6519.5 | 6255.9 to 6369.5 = 1.07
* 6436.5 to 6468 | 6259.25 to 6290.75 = 1.10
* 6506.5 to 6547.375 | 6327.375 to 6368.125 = 1.10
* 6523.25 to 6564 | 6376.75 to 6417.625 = 1.10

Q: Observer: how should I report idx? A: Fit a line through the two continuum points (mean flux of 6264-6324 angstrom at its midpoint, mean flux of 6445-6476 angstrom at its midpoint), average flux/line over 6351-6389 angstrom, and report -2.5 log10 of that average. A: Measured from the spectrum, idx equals 0.00 mag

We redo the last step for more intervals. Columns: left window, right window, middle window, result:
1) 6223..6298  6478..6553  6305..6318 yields -0.05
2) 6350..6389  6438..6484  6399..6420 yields -0.01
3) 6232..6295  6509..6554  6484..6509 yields 0.04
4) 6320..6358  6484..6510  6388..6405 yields 0.03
